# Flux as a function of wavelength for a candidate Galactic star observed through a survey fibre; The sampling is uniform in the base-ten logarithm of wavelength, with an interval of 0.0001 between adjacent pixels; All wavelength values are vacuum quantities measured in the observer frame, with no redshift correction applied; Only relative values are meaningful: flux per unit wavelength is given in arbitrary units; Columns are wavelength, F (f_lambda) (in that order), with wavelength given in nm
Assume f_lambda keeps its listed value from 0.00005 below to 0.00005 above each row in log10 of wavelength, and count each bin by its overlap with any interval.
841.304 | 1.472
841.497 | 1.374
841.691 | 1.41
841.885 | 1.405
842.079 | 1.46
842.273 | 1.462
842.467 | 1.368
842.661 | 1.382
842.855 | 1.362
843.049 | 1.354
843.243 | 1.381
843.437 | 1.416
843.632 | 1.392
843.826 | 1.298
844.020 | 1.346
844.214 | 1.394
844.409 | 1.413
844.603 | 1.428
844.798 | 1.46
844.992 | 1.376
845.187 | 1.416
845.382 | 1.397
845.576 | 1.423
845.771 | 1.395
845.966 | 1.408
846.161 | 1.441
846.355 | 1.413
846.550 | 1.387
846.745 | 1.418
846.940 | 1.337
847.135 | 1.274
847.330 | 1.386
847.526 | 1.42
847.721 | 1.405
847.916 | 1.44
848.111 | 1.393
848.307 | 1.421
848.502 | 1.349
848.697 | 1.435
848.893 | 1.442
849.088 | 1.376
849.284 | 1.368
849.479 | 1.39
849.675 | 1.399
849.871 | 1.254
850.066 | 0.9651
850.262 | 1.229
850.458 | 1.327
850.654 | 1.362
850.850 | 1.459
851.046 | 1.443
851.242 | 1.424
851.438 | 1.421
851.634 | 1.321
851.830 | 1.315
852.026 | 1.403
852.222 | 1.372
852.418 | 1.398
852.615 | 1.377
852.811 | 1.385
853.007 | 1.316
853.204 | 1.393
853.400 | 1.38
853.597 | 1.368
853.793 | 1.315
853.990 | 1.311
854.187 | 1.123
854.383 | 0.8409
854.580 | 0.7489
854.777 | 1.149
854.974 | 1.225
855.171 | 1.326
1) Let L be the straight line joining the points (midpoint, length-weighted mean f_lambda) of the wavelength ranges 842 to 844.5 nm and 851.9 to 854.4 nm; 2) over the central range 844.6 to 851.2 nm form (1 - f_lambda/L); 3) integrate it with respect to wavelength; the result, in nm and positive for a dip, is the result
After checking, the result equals -0.103 nm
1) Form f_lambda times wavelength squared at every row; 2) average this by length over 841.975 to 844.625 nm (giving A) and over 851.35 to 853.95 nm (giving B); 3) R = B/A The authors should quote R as 1.0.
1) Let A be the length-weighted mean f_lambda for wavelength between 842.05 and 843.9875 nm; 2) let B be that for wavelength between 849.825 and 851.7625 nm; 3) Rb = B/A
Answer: 0.96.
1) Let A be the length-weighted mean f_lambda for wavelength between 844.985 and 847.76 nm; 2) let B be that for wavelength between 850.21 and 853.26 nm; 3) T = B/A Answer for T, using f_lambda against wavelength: 0.99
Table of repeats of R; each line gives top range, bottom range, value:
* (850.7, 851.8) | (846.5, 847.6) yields 1.04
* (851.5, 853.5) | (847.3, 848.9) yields 0.98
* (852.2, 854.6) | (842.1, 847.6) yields 0.93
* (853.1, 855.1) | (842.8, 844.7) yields 0.88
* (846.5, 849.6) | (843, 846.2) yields 1.00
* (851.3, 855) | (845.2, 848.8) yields 0.93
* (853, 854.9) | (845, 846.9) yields 0.86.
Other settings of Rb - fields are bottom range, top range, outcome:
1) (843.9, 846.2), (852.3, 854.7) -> 0.89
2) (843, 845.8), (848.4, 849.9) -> 0.99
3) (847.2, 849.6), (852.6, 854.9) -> 0.87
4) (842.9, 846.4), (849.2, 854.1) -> 0.96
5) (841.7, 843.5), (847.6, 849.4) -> 1.00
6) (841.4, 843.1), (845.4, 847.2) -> 0.99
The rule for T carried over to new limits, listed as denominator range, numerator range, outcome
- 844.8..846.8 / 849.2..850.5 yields 0.90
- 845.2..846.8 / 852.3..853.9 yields 0.97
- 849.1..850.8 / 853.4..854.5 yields 0.93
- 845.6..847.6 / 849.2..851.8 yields 0.96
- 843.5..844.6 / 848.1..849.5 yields 1.02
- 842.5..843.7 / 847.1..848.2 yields 1.01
